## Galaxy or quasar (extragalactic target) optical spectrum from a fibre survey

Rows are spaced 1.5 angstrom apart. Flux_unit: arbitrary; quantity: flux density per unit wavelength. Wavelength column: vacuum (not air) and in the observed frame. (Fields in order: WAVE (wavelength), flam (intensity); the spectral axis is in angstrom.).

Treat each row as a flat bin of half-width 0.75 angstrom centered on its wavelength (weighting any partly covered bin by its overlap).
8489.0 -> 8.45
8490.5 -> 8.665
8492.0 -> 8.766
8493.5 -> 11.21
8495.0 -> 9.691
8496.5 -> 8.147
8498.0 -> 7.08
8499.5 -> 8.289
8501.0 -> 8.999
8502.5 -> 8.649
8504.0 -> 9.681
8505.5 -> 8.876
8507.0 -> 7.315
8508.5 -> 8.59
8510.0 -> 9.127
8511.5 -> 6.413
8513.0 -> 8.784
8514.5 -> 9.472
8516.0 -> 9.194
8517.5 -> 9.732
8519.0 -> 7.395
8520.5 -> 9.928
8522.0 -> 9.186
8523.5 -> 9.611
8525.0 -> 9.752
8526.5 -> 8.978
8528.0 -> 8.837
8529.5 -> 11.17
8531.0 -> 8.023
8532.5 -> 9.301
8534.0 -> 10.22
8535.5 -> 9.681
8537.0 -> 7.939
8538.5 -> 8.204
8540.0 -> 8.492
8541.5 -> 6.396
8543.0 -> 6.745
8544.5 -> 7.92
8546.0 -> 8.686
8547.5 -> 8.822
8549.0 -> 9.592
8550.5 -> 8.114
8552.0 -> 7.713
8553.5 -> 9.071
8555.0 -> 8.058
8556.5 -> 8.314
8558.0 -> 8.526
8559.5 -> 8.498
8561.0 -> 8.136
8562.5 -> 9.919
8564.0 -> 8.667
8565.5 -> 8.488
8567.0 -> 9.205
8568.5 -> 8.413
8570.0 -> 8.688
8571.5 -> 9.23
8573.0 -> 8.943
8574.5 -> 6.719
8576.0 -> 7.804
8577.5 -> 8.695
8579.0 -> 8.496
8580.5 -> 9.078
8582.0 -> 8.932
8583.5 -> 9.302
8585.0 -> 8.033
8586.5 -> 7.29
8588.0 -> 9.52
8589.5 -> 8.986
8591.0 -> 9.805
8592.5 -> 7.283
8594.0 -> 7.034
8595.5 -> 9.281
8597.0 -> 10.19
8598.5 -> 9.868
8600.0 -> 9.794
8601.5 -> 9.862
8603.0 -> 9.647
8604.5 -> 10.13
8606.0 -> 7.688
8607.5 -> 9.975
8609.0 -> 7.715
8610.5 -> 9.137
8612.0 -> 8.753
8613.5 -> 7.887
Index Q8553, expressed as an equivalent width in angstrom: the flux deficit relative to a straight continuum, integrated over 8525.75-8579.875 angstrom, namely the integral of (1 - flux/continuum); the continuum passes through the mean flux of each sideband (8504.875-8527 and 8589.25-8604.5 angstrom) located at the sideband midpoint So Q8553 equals 2.57 angstrom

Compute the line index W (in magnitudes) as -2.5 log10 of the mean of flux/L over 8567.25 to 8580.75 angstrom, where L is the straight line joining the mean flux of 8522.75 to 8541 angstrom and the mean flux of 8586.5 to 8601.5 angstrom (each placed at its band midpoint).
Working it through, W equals 0.08 mag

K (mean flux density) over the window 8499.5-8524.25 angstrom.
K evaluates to 8.79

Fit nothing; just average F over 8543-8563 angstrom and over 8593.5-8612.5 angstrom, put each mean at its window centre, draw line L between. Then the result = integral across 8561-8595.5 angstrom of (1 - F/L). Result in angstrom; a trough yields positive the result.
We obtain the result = 1.02 angstrom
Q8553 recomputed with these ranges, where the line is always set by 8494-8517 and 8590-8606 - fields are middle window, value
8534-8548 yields 1.0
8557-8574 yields 0.5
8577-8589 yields 0.6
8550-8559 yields 0.6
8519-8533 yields -0.9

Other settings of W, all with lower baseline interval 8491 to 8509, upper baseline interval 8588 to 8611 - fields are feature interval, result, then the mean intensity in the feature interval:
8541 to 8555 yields 0.101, 8.15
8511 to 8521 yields 0.012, 8.73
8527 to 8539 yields -0.036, 9.19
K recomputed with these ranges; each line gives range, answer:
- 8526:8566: 8.61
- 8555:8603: 8.75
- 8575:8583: 8.56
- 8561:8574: 8.85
